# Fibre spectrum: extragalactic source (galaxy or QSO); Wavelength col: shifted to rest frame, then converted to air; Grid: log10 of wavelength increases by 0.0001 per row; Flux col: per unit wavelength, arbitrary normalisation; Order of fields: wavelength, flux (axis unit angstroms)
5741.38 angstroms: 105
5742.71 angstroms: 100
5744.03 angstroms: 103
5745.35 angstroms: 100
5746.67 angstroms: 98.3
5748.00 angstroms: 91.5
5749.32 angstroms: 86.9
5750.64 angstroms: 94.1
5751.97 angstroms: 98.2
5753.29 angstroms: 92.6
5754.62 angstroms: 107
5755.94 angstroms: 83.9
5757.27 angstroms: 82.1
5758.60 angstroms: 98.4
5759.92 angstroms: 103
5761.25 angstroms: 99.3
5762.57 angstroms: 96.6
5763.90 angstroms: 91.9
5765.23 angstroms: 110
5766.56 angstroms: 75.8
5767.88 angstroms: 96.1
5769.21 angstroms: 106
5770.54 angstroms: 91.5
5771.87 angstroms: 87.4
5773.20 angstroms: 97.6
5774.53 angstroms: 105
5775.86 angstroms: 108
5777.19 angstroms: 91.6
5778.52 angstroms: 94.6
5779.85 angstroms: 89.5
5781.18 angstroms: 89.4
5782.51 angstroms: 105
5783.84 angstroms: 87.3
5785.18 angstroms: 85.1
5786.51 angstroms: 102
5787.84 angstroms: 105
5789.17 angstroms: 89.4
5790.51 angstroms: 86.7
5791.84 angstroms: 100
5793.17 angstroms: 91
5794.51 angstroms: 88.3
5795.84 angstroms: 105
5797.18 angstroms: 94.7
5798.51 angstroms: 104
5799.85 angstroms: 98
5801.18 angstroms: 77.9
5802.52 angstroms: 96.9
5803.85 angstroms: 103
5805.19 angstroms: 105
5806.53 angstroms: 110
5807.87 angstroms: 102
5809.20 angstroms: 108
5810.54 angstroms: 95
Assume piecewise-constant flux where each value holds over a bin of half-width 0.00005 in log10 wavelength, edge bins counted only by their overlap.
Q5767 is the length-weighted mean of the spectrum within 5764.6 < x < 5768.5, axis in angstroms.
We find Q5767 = 93.9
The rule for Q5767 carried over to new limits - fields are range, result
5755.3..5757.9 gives 82.9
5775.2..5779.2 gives 98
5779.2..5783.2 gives 94.7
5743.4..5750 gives 96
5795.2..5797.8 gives 99.7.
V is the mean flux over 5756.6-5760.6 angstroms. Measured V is 94.4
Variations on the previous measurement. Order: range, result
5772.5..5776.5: 103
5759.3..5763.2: 99.7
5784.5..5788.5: 97.3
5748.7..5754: 93.1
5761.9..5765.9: 99.4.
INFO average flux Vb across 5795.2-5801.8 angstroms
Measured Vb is 96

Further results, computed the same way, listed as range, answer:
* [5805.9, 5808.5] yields 106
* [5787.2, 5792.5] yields 95.2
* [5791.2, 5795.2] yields 93.2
